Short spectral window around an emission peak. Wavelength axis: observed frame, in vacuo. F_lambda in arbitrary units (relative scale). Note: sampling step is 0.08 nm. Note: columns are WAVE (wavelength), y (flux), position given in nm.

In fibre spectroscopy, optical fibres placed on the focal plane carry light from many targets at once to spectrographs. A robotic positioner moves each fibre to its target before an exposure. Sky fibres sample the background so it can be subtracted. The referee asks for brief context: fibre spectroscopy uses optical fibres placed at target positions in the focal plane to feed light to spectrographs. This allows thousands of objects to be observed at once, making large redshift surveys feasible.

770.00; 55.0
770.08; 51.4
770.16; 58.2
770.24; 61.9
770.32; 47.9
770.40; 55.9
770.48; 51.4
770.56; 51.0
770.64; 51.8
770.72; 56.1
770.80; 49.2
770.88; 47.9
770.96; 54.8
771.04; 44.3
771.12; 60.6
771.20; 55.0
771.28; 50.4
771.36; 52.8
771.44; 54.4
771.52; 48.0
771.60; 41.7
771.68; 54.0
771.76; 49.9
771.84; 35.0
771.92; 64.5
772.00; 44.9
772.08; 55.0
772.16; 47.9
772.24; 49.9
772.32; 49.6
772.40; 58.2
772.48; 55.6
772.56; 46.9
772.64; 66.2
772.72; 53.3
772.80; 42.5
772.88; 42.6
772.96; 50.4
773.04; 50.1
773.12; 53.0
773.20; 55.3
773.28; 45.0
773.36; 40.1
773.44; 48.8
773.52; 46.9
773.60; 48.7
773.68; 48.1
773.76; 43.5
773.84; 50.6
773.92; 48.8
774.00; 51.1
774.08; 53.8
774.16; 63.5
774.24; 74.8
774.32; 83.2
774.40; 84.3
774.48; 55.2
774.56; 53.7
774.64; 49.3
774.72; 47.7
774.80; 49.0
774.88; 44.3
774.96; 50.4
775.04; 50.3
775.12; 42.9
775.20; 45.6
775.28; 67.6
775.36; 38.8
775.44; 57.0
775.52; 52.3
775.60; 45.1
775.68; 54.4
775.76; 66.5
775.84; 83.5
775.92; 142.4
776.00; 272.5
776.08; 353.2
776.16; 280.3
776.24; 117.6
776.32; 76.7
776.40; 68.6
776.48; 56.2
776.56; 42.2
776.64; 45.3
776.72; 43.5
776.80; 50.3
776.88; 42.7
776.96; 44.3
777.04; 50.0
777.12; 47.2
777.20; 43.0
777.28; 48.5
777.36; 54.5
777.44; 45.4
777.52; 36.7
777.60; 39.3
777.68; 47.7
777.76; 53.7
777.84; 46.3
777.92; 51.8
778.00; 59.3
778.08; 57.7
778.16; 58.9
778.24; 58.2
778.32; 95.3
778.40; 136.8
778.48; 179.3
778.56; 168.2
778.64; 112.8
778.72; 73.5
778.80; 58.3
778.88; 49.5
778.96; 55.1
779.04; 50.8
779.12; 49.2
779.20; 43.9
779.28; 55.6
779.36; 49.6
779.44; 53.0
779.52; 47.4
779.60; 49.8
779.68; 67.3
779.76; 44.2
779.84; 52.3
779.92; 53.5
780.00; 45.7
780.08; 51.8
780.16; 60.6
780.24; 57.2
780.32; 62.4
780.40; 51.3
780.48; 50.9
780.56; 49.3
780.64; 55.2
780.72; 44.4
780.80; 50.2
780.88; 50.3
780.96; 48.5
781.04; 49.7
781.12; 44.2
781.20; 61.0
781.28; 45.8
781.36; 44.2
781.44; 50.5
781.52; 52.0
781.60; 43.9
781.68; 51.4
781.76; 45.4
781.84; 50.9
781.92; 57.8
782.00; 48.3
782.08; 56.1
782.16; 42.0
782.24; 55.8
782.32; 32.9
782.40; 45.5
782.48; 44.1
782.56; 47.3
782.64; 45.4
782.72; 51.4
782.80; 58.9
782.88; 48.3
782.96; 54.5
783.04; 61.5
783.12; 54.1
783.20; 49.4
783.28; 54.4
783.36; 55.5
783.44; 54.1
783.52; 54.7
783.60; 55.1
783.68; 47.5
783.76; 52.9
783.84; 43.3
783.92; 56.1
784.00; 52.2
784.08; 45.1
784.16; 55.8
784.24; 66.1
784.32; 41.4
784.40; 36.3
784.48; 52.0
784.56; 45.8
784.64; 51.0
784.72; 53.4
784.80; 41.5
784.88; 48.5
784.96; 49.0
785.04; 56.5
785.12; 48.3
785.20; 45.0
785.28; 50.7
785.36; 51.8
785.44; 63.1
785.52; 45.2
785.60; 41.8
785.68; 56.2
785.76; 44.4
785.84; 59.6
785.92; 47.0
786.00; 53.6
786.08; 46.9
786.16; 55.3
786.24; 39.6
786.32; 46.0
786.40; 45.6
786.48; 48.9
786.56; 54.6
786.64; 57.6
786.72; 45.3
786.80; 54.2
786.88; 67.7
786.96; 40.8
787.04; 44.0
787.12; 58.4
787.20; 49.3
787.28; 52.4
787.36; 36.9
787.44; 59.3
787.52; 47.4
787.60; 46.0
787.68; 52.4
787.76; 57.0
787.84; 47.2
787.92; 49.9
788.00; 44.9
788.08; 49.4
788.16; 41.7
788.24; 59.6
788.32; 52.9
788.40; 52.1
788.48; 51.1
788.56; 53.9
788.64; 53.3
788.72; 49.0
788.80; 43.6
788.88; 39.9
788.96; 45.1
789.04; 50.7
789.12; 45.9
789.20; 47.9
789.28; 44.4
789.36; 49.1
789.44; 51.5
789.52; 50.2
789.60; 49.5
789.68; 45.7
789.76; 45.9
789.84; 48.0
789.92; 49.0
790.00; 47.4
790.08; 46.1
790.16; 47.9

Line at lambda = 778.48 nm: [N II]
